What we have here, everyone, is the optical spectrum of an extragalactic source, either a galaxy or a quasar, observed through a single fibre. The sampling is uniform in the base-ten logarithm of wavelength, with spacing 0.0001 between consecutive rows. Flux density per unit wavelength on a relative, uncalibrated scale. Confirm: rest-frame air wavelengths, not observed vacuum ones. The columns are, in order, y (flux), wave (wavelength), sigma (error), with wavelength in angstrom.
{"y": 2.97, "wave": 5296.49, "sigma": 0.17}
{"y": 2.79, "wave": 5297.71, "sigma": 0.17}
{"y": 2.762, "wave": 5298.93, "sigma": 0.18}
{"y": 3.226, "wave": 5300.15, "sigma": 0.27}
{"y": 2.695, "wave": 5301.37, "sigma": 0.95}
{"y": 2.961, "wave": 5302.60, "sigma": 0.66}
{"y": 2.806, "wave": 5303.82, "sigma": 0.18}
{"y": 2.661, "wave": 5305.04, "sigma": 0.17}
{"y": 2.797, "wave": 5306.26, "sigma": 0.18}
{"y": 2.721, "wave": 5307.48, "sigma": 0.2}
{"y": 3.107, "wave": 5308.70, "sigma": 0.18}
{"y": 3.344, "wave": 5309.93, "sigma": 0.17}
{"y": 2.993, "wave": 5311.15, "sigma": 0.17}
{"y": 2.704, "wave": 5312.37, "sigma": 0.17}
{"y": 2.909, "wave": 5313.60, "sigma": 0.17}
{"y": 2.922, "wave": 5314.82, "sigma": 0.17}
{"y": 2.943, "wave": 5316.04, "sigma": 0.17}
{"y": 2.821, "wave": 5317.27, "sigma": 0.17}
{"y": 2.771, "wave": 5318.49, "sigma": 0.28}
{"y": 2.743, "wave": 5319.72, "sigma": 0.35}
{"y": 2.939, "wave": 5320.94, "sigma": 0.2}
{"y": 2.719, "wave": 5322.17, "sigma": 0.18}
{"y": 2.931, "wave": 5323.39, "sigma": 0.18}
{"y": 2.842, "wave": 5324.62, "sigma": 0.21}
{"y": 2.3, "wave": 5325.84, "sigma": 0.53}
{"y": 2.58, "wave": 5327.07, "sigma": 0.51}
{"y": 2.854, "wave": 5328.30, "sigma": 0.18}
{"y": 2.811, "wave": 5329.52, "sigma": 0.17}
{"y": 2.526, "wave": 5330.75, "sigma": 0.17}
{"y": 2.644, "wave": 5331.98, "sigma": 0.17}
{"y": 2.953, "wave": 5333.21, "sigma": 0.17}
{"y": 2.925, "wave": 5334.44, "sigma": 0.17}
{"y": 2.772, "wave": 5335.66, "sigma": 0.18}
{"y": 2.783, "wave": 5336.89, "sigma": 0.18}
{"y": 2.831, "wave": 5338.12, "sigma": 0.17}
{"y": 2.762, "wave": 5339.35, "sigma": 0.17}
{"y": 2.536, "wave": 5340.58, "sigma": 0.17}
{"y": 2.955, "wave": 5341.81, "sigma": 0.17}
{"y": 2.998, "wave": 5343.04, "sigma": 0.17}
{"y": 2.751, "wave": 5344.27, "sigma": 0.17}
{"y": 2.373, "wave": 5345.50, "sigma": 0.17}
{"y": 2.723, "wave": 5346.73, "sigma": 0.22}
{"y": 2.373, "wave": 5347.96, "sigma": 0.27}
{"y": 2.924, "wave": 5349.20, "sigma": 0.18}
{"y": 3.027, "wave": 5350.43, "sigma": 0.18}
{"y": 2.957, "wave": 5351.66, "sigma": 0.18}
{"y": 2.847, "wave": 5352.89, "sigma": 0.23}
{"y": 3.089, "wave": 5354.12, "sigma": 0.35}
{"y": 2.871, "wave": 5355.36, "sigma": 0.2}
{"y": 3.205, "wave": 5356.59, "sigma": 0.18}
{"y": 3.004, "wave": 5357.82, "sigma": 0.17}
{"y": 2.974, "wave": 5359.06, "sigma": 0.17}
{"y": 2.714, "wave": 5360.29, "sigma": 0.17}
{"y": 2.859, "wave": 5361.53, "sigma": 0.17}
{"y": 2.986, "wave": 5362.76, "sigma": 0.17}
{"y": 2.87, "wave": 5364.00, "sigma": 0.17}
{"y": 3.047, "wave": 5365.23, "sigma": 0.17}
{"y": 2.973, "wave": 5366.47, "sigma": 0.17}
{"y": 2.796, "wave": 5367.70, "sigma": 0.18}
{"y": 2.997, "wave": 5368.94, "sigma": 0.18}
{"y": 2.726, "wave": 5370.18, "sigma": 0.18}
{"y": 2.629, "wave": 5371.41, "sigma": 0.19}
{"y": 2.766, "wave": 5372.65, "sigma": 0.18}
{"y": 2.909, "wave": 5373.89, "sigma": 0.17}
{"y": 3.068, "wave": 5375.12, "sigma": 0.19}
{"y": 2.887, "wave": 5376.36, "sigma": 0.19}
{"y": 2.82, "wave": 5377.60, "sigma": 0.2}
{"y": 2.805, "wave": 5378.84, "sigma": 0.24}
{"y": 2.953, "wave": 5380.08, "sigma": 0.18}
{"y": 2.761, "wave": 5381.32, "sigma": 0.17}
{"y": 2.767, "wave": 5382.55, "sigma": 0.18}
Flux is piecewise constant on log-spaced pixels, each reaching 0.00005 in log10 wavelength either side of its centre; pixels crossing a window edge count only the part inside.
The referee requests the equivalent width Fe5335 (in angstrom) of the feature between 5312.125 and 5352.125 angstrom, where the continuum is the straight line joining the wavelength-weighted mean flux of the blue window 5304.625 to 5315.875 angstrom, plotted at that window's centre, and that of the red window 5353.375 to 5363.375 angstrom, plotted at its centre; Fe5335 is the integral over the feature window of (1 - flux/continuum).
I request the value 2.2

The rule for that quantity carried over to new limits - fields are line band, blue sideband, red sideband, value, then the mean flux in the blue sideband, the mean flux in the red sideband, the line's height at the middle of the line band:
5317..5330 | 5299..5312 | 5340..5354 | 0.49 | 2.92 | 2.78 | 2.86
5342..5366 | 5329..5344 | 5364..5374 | -0.43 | 2.79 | 2.85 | 2.82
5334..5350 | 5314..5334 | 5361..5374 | 0.36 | 2.77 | 2.87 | 2.81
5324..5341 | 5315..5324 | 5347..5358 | 0.86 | 2.84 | 2.91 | 2.87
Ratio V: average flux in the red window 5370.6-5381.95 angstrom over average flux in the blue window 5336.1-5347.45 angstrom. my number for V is 1.0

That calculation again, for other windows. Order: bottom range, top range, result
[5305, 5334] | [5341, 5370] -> 1.02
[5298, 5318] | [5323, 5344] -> 0.95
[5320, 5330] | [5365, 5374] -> 1.03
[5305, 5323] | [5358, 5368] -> 1.01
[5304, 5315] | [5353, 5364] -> 1.02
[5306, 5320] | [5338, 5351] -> 0.95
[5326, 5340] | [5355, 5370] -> 1.07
